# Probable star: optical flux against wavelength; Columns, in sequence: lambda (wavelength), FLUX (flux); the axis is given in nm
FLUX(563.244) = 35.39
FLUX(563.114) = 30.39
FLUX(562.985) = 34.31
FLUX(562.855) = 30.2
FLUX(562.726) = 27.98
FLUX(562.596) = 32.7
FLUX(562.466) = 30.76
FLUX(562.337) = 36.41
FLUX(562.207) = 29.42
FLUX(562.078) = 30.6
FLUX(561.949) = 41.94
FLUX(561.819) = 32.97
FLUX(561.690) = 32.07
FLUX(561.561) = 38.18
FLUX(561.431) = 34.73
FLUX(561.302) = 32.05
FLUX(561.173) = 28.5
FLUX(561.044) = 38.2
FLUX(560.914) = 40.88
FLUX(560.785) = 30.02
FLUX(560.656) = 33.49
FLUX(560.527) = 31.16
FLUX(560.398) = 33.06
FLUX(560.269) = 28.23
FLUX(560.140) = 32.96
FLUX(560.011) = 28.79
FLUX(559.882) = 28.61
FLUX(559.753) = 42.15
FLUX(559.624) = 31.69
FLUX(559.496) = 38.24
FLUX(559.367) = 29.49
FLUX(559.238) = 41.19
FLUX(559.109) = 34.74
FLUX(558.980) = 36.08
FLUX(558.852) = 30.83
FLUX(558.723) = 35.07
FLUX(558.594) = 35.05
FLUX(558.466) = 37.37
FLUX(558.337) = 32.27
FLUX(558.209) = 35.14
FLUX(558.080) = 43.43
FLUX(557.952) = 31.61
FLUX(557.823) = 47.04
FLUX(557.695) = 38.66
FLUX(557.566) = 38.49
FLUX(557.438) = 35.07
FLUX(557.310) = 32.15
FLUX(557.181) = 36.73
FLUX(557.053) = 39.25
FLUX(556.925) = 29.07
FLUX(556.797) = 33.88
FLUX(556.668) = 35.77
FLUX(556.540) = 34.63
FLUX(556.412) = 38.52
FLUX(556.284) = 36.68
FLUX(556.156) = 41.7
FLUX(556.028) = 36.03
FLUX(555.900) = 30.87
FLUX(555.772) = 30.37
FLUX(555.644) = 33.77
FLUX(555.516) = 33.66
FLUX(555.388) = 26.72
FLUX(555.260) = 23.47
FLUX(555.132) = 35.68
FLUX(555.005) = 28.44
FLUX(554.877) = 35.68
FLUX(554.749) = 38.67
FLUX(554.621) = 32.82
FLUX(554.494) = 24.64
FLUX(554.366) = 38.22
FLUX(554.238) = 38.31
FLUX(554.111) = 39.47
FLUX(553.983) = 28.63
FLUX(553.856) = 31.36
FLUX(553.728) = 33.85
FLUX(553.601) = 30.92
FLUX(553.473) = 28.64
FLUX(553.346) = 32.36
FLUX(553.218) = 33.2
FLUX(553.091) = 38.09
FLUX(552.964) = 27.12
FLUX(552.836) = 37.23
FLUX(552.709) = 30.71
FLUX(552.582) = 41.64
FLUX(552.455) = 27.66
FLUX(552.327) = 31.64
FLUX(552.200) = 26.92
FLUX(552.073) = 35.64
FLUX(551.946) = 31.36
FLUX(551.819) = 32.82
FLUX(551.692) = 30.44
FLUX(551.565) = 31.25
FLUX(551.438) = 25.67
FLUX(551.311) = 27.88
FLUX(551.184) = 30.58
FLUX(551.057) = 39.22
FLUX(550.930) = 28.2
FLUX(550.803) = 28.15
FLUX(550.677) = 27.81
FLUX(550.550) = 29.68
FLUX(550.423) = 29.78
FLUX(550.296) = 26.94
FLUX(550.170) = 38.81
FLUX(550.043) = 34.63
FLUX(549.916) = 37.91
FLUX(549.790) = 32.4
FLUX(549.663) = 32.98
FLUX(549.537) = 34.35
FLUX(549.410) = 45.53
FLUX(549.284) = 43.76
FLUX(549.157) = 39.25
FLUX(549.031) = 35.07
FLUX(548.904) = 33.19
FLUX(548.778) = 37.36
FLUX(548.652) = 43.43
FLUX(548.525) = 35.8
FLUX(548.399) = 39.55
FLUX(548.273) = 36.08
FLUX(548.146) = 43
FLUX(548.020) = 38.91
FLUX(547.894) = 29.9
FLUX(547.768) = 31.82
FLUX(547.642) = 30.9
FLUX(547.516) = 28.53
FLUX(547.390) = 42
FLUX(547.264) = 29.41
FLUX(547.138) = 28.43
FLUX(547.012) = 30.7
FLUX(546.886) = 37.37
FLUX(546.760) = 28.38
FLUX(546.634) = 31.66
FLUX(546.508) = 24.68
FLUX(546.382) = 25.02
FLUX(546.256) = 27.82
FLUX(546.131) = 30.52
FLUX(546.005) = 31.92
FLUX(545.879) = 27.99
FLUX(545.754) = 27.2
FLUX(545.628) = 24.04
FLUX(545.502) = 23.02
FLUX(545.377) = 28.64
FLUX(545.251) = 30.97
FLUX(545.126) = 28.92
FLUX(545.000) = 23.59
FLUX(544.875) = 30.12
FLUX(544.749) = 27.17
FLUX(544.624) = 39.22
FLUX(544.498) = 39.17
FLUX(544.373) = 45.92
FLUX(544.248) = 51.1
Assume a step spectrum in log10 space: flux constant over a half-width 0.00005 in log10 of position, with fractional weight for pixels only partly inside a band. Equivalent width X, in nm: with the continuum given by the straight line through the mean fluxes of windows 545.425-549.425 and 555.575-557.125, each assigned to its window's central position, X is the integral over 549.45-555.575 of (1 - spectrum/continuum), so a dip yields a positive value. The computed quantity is 0.359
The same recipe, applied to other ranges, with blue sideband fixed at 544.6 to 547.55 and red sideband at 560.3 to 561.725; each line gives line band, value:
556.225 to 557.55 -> -0.11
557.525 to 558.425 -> -0.14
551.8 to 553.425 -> -0.08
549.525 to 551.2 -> -0.09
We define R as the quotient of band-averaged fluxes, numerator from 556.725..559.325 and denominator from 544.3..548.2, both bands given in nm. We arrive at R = 1.16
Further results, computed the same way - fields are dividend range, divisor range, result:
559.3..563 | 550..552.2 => 1.07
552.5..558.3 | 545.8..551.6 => 1.04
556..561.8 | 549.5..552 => 1.11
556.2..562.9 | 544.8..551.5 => 1.07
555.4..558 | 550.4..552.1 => 1.16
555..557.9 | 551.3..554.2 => 1.08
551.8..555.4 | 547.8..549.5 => 0.85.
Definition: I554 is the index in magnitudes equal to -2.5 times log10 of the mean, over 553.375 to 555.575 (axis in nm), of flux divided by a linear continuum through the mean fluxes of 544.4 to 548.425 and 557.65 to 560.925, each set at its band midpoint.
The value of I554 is 0.04 mag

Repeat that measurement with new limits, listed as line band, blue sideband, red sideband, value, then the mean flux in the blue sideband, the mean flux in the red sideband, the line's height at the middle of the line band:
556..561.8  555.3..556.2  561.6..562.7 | -0.06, 32.8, 33.3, 33.1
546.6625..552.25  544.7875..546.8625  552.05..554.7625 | -0.12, 27.9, 32.9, 30.3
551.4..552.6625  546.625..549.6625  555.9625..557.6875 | 0.14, 35.6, 36.1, 35.8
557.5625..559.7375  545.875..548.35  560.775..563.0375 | -0.10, 31.9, 33.5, 33.2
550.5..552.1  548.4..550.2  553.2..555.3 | 0.16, 37.5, 32.7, 35.6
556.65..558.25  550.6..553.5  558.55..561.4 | -0.12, 31.5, 33.7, 33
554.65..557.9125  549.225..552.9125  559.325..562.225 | -0.05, 32.8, 33.5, 33.2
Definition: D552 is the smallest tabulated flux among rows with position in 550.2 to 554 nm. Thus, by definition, 25.67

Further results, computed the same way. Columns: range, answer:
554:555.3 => 23.47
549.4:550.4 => 26.94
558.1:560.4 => 28.23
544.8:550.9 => 23.02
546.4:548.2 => 24.68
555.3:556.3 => 26.72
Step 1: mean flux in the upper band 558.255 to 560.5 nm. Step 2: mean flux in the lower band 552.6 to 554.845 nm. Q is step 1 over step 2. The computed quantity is 1.01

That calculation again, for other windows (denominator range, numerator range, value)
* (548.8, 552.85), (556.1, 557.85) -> 1.11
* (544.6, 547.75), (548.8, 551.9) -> 1.13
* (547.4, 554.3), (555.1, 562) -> 1.03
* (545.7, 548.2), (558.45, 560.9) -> 1.08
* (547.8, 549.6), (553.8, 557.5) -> 0.89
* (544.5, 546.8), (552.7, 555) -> 1.16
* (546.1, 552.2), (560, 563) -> 0.99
